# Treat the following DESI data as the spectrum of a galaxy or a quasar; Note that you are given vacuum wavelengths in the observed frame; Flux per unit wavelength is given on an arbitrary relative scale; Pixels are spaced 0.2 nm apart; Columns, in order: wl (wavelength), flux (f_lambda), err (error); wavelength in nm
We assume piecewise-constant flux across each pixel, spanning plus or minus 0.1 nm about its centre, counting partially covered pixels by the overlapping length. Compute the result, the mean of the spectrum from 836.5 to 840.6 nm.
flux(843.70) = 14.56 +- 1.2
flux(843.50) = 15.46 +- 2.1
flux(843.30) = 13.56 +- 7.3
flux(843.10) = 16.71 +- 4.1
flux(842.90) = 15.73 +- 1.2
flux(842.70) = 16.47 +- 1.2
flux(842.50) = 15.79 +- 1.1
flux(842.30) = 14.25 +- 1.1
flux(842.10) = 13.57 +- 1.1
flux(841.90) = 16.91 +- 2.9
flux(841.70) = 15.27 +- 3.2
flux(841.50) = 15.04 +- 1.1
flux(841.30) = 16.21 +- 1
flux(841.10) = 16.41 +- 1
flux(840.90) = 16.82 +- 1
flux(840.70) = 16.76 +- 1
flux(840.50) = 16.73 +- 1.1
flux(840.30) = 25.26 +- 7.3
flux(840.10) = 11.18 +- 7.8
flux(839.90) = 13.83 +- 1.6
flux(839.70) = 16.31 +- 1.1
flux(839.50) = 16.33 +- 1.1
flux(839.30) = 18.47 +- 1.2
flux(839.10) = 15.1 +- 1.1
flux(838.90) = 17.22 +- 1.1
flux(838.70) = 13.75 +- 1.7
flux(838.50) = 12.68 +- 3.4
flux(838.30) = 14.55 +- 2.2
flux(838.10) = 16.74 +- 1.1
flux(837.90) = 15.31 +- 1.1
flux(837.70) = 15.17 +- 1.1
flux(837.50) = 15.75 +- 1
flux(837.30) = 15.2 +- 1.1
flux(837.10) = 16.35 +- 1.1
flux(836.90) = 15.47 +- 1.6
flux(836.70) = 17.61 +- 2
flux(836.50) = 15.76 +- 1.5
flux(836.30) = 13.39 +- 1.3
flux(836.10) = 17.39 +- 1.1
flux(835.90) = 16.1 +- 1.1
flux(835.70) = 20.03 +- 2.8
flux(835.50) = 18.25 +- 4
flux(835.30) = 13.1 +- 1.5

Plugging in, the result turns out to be 15.9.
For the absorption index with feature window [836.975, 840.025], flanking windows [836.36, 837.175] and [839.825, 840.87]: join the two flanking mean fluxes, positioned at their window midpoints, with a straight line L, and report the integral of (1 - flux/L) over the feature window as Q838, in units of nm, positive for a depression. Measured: 0.184 nm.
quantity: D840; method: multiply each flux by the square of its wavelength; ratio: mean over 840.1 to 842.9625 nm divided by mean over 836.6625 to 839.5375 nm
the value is 1.1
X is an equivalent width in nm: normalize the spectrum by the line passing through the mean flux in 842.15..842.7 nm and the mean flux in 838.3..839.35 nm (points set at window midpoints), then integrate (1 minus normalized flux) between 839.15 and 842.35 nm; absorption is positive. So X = -0.219 nm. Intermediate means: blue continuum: 15.2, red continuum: 15.2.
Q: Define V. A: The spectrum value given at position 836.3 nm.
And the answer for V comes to 13.39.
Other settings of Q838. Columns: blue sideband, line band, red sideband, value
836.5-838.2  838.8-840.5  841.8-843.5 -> -0.110 nm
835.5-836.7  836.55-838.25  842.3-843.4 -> 0.064 nm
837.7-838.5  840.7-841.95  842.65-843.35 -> -0.050 nm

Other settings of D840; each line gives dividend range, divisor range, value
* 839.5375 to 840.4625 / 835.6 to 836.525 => 1.01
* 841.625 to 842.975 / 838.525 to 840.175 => 1.02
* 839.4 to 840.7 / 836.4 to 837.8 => 1.05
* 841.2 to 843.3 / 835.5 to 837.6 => 0.96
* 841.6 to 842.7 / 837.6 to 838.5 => 1.02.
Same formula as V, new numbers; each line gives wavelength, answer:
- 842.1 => 13.57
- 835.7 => 20.03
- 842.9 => 15.73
